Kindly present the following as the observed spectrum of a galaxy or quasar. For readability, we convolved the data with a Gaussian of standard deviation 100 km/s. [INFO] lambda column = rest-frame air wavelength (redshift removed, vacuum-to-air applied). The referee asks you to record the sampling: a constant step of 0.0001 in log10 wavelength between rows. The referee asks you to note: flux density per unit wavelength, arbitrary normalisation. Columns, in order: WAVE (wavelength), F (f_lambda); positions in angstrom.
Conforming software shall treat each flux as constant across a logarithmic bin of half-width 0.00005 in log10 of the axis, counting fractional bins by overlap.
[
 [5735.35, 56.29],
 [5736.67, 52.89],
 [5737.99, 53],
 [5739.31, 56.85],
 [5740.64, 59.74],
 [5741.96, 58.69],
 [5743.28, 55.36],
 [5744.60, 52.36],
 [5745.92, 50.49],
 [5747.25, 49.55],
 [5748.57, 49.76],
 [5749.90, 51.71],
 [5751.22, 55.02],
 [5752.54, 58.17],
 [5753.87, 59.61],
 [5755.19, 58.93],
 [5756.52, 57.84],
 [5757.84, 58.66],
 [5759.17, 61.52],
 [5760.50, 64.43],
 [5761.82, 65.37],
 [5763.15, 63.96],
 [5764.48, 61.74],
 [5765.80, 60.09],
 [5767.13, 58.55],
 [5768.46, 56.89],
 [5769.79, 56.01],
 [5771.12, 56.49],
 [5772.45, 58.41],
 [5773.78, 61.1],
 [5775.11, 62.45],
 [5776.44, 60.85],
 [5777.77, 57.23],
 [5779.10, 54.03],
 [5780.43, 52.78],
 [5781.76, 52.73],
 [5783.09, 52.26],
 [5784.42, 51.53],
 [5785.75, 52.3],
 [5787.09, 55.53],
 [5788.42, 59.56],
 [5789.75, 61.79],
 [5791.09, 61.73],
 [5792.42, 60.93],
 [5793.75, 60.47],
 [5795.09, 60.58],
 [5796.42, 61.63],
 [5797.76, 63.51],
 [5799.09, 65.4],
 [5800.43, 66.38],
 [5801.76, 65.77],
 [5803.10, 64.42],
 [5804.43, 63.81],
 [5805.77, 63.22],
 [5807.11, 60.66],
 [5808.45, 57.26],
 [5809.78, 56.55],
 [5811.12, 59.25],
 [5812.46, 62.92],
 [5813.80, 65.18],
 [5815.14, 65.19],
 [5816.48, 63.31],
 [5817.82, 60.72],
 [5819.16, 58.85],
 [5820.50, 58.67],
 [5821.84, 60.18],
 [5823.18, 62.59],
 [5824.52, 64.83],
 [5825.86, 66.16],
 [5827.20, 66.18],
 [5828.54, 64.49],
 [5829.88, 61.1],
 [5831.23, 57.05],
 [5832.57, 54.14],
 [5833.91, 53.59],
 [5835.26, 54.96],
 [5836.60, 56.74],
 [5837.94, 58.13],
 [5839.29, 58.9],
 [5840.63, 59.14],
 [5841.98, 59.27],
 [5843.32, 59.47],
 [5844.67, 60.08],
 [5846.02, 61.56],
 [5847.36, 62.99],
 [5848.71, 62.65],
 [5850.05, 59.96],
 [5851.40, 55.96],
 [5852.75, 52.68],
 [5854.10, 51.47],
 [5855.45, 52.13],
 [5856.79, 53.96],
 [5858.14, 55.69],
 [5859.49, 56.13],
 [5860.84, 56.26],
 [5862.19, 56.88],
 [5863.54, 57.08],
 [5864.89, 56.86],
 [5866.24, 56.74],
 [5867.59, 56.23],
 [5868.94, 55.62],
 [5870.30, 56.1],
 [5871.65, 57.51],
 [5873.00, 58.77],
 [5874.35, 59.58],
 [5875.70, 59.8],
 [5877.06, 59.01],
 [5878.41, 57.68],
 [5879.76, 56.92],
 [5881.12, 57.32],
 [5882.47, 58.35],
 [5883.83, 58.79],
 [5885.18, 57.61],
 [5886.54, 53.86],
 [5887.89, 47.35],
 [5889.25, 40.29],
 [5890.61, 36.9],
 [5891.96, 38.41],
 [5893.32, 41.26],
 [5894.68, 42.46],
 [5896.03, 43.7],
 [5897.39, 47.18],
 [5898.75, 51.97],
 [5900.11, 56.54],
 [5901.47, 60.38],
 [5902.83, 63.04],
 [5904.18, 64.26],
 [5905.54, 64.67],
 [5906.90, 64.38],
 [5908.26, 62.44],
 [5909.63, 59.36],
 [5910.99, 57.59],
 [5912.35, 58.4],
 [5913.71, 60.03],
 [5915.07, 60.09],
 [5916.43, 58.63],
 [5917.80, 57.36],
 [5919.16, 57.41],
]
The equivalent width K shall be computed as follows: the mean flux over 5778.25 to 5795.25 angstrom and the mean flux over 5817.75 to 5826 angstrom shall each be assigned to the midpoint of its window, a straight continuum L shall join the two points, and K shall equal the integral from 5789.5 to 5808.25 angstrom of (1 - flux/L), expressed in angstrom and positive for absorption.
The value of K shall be -1.5 angstrom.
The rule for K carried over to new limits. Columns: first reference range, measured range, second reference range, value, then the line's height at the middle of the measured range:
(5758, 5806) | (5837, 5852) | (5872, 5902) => -1.3 angstrom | 55.2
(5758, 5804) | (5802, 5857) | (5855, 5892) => -2.6 angstrom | 57.2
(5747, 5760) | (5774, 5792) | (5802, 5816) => 0.8 angstrom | 59.3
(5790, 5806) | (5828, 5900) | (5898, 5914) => 7.4 angstrom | 61.3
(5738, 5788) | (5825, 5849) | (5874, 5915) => -1.8 angstrom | 55.7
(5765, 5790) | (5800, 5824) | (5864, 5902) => -2.7 angstrom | 55.6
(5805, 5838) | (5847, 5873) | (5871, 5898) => -0.6 angstrom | 55.1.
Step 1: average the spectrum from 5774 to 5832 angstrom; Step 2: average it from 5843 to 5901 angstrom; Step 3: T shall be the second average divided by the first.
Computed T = 0.9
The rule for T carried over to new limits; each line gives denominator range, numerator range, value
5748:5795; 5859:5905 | 0.93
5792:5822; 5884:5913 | 0.86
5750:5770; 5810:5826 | 1.04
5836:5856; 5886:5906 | 0.86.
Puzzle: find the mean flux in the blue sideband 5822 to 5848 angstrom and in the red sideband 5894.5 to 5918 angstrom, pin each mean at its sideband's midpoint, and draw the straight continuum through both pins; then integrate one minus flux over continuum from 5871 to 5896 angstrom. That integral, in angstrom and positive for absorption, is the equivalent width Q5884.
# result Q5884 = 2.7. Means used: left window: 60.1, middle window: 52.1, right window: 57.7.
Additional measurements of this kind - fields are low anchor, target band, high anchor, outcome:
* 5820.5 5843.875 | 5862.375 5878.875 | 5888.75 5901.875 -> -2.1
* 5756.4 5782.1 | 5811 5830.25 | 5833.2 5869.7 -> -1.6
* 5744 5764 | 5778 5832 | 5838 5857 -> -2.7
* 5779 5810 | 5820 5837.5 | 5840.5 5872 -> -0.6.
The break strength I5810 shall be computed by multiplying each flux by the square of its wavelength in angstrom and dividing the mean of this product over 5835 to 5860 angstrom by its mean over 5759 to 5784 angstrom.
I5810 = 1.01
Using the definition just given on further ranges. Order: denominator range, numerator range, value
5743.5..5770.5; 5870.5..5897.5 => 0.94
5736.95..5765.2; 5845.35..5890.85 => 1.02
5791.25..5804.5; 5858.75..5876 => 0.93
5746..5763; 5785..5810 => 1.08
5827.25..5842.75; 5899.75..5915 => 1.07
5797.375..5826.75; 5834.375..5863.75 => 0.93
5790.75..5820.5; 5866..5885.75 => 0.95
